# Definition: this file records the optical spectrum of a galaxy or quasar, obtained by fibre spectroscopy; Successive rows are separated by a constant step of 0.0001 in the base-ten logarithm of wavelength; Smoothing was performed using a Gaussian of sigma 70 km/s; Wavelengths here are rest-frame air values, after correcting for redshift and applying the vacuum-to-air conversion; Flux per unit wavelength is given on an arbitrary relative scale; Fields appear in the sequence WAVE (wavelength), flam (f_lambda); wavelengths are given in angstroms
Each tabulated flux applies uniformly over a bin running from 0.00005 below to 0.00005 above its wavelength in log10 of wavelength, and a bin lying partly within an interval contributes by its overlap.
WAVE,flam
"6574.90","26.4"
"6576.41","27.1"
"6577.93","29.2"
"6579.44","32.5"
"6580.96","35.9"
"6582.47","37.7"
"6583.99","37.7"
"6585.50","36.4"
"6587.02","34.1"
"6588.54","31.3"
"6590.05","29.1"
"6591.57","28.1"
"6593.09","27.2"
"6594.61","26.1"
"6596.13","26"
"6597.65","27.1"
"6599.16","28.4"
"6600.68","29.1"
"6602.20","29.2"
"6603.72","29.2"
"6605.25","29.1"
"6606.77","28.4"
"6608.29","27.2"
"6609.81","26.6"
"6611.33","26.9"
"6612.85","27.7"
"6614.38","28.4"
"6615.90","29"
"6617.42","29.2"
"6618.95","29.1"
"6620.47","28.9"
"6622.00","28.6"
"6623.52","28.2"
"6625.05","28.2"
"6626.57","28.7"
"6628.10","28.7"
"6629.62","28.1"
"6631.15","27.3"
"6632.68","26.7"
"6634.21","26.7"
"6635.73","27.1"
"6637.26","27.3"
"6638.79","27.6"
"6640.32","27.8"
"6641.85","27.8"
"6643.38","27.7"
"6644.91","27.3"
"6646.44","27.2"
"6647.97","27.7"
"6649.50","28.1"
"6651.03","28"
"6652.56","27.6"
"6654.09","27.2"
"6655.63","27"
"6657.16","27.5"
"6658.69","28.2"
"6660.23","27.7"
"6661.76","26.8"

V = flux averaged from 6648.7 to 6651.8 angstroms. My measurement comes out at 28.1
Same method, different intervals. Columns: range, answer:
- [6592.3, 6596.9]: 26.4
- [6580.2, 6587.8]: 36.3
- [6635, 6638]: 27.2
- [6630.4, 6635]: 26.9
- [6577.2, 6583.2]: 33.9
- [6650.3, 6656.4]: 27.4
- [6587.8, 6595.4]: 28.3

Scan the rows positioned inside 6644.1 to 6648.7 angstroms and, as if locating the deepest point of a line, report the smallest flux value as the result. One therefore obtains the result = 27.2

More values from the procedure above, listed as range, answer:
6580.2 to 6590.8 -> 29.1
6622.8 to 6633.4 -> 26.7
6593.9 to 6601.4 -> 26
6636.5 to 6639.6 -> 27.3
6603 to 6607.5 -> 28.4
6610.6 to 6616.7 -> 26.9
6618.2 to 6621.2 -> 28.9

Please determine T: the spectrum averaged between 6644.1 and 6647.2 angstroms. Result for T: 27.3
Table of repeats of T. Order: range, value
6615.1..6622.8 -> 29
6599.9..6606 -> 29.1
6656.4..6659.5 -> 27.8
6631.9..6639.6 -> 27.1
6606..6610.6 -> 27.4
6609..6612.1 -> 26.8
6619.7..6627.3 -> 28.5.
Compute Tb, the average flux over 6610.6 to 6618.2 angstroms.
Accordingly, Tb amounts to 28.2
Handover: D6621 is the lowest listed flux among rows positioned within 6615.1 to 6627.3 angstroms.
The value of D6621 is 28.2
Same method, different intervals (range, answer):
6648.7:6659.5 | 27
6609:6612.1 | 26.6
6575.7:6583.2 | 27.1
